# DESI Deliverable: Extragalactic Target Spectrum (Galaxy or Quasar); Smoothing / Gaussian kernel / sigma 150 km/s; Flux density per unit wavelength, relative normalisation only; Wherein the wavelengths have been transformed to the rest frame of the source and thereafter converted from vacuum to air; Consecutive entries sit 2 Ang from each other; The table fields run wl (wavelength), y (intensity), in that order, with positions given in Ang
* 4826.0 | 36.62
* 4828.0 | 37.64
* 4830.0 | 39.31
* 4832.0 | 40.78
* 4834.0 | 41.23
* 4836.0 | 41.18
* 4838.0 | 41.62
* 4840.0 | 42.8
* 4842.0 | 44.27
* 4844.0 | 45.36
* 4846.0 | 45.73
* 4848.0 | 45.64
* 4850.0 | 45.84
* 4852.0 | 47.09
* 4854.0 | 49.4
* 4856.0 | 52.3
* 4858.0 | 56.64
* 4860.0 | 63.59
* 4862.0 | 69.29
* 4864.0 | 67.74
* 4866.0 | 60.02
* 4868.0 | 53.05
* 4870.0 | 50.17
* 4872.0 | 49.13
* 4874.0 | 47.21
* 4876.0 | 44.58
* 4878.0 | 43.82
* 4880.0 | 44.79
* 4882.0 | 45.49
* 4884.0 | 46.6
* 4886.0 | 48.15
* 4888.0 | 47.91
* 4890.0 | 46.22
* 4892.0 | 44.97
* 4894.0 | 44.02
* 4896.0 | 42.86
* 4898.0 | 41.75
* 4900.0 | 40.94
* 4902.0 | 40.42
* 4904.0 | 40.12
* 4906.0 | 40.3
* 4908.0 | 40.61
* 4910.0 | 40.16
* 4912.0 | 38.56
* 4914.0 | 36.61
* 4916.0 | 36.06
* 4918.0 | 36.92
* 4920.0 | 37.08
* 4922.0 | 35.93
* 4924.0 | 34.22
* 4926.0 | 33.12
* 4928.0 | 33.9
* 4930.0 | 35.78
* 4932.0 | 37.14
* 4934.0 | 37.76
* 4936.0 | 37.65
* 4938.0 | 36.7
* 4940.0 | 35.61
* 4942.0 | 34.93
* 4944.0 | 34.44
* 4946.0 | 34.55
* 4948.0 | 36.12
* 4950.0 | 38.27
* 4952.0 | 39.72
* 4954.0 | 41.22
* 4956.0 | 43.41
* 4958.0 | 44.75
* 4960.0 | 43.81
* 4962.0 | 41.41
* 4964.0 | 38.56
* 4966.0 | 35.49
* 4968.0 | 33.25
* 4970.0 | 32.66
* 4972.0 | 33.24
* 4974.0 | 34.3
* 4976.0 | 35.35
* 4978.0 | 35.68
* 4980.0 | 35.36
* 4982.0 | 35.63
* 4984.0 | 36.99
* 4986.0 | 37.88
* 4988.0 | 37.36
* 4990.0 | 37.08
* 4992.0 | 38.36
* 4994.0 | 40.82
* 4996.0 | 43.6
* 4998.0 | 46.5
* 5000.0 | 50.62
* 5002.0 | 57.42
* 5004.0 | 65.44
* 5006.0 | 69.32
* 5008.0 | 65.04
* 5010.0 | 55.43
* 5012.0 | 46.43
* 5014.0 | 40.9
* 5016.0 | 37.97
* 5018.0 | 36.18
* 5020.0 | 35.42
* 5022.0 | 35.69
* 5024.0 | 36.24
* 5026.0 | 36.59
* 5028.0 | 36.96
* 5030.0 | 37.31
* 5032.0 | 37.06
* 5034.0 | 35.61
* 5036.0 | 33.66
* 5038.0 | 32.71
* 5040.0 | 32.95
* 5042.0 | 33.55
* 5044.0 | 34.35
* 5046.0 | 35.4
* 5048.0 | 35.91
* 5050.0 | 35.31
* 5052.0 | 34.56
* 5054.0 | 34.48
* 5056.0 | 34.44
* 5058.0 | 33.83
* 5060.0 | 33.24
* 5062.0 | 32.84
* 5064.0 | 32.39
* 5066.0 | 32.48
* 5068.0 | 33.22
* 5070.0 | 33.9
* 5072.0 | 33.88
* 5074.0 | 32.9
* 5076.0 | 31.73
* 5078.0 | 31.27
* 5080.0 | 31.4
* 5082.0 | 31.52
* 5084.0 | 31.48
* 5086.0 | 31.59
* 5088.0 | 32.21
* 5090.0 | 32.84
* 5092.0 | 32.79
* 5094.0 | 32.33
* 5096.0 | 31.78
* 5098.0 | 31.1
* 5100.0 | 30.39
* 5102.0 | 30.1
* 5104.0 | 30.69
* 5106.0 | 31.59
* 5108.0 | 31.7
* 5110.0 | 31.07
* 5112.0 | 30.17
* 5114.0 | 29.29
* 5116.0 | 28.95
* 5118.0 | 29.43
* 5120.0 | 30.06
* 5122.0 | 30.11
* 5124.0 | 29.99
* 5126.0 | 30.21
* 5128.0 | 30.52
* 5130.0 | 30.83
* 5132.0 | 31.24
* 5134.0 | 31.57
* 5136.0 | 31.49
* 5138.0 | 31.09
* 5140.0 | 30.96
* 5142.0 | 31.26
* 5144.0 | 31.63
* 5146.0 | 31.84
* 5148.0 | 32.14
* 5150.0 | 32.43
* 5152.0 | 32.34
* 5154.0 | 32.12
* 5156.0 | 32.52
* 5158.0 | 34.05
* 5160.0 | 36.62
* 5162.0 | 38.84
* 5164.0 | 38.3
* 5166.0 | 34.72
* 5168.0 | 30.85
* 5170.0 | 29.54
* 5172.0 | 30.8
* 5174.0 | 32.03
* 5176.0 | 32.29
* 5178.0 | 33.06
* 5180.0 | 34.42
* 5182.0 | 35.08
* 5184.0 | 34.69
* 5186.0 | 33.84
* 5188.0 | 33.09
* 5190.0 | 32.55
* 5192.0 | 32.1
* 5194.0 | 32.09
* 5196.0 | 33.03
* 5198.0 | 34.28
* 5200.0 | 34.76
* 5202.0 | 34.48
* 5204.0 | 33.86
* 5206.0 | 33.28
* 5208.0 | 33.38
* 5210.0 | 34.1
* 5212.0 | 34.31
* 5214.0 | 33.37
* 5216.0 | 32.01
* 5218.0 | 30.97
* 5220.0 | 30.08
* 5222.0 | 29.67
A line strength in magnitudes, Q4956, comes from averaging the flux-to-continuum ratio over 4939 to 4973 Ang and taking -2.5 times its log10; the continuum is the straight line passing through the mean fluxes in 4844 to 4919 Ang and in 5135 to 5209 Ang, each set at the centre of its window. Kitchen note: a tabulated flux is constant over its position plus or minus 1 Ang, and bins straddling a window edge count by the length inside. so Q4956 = 0.15 mag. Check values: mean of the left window 46.9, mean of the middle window 37.7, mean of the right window 33.1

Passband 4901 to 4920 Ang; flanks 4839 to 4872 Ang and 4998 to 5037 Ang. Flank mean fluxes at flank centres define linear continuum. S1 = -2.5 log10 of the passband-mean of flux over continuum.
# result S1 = 0.271 mag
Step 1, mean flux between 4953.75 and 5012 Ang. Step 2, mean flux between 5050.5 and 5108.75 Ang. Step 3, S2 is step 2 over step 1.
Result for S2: 0.8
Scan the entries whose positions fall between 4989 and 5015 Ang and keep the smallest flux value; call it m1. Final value 37.08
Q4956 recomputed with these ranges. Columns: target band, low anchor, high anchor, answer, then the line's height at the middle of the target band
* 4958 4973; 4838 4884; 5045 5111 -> 0.121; 41.8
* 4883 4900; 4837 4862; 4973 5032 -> 0.055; 47.4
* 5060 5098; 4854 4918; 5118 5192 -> 0.133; 36.6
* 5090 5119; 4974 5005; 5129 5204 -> 0.171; 36.1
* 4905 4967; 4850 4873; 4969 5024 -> 0.271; 48.6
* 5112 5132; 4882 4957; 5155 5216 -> 0.167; 35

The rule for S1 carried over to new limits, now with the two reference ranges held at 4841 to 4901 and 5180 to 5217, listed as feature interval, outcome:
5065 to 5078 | 0.203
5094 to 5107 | 0.227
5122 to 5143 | 0.188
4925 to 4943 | 0.275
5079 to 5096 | 0.211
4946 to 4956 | 0.167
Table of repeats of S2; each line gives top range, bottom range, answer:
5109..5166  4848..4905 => 0.65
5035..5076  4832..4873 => 0.67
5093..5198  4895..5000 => 0.84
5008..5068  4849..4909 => 0.76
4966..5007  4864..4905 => 0.89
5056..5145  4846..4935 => 0.70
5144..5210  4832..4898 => 0.69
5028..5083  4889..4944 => 0.88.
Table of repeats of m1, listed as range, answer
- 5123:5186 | 29.54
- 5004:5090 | 31.27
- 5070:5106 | 30.1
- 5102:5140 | 28.95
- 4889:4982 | 32.66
